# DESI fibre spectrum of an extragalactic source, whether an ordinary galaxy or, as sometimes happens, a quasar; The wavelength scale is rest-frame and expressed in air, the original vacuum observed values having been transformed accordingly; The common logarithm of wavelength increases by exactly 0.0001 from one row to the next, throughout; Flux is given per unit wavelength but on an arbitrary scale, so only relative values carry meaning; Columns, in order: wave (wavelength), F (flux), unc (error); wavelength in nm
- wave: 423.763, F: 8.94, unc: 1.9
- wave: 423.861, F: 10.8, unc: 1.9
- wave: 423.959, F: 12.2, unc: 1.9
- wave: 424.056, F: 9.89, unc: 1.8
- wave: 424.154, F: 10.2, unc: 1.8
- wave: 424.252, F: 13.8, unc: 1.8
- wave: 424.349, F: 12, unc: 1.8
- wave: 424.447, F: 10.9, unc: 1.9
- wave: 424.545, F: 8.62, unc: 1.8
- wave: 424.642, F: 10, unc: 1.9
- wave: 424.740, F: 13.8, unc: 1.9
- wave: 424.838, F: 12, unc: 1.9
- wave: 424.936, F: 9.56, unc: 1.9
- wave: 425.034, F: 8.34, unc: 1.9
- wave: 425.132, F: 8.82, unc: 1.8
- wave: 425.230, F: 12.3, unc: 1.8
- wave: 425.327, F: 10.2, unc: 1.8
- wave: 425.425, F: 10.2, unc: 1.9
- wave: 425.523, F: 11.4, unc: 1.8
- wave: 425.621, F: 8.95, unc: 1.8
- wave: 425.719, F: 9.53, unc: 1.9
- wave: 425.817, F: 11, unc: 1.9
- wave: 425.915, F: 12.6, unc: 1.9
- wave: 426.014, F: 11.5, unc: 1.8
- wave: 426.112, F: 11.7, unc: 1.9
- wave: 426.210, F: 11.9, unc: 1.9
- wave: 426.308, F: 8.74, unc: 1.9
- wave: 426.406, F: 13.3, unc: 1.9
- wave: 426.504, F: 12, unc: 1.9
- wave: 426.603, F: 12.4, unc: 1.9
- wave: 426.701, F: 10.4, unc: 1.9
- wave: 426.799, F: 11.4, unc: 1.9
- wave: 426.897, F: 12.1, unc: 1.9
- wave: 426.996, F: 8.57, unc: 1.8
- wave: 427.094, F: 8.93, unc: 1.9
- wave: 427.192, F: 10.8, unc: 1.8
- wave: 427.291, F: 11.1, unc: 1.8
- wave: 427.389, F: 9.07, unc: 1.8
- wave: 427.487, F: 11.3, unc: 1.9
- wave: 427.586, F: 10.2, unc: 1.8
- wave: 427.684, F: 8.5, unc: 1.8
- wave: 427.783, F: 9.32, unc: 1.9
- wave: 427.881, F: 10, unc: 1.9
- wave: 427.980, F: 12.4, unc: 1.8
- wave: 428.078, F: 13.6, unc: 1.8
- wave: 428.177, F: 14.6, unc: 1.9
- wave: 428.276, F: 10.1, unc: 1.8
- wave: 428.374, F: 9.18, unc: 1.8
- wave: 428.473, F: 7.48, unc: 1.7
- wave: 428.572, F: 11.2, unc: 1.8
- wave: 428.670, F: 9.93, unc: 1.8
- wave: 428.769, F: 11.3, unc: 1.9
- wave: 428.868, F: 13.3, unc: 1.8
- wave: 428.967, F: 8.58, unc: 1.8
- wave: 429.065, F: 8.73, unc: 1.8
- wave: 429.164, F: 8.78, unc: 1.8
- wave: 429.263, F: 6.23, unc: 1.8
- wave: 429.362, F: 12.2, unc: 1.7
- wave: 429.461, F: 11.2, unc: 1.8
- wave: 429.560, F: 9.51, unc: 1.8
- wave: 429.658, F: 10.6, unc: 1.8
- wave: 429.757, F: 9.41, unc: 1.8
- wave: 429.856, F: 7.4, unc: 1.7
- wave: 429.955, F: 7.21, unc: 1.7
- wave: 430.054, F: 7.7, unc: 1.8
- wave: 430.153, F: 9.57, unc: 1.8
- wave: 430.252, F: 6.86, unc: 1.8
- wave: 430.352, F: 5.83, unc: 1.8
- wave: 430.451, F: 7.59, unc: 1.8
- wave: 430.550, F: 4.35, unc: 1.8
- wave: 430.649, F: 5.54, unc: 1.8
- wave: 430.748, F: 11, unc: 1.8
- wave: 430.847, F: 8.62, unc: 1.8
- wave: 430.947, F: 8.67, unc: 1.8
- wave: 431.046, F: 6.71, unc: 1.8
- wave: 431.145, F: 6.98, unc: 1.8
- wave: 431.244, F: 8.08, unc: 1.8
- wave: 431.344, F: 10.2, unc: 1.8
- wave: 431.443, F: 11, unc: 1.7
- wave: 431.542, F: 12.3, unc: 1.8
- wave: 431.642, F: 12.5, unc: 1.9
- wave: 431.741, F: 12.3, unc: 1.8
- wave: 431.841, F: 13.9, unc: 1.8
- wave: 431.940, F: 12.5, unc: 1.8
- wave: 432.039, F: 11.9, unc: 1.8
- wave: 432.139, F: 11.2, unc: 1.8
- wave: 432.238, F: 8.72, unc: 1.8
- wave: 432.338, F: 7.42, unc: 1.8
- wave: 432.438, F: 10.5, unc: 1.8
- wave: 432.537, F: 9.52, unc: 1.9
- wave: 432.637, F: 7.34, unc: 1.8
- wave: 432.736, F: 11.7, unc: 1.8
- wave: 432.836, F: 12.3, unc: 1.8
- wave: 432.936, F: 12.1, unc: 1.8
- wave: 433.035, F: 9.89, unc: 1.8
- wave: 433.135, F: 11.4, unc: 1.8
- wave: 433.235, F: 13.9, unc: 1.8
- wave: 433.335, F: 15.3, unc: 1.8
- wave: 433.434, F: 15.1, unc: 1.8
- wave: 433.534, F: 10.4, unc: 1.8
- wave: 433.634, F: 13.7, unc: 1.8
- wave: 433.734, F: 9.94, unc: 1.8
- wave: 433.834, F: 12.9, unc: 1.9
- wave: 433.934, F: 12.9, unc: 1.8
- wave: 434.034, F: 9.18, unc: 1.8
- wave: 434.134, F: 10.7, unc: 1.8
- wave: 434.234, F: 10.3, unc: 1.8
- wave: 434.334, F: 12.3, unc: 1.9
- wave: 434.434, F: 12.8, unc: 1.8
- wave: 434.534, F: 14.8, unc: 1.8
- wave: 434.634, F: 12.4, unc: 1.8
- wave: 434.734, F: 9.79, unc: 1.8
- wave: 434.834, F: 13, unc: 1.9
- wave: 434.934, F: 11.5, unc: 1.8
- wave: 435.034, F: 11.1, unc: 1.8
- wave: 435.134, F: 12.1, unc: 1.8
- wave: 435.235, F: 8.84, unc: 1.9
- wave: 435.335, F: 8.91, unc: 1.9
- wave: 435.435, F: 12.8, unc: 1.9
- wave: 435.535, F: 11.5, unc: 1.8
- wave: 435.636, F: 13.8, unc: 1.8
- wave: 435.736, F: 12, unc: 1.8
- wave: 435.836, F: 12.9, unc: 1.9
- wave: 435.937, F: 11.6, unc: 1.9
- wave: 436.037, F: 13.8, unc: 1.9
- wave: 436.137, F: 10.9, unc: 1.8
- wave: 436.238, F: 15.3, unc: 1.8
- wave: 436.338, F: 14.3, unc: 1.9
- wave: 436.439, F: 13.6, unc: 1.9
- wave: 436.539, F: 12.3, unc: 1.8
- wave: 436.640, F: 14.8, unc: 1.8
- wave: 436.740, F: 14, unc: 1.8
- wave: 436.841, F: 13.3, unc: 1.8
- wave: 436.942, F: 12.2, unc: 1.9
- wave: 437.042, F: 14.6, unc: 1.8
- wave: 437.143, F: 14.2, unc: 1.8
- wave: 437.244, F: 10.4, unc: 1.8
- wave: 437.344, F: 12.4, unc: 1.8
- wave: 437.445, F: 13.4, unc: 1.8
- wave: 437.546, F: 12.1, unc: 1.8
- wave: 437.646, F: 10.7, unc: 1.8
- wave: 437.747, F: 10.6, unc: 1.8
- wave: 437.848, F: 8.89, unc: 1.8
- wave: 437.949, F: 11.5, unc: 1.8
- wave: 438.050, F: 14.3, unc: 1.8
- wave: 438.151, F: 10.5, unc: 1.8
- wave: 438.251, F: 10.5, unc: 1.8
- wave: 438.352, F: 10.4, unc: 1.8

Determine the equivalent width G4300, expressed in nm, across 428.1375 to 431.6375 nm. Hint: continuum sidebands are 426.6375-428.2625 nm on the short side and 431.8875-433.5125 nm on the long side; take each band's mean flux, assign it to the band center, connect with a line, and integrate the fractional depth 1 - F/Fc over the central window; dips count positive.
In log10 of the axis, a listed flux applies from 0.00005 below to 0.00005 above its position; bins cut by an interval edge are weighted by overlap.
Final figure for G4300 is 0.60 nm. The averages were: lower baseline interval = 10.8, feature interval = 9.11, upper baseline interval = 11.3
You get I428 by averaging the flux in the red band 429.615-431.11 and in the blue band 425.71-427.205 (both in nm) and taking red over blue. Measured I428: 0.7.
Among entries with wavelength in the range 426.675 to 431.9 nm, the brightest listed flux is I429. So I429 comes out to 14.6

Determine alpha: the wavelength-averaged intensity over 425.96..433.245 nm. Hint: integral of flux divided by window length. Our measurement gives 10.1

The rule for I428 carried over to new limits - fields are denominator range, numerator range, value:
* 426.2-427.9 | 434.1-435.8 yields 1.11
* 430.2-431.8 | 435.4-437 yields 1.51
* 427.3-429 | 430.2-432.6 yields 0.88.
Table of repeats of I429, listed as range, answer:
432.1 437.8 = 15.3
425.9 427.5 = 13.3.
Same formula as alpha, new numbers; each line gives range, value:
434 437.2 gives 12.4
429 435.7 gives 10.4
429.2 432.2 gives 9.3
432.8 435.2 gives 12.1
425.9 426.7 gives 11.6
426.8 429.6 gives 10.3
